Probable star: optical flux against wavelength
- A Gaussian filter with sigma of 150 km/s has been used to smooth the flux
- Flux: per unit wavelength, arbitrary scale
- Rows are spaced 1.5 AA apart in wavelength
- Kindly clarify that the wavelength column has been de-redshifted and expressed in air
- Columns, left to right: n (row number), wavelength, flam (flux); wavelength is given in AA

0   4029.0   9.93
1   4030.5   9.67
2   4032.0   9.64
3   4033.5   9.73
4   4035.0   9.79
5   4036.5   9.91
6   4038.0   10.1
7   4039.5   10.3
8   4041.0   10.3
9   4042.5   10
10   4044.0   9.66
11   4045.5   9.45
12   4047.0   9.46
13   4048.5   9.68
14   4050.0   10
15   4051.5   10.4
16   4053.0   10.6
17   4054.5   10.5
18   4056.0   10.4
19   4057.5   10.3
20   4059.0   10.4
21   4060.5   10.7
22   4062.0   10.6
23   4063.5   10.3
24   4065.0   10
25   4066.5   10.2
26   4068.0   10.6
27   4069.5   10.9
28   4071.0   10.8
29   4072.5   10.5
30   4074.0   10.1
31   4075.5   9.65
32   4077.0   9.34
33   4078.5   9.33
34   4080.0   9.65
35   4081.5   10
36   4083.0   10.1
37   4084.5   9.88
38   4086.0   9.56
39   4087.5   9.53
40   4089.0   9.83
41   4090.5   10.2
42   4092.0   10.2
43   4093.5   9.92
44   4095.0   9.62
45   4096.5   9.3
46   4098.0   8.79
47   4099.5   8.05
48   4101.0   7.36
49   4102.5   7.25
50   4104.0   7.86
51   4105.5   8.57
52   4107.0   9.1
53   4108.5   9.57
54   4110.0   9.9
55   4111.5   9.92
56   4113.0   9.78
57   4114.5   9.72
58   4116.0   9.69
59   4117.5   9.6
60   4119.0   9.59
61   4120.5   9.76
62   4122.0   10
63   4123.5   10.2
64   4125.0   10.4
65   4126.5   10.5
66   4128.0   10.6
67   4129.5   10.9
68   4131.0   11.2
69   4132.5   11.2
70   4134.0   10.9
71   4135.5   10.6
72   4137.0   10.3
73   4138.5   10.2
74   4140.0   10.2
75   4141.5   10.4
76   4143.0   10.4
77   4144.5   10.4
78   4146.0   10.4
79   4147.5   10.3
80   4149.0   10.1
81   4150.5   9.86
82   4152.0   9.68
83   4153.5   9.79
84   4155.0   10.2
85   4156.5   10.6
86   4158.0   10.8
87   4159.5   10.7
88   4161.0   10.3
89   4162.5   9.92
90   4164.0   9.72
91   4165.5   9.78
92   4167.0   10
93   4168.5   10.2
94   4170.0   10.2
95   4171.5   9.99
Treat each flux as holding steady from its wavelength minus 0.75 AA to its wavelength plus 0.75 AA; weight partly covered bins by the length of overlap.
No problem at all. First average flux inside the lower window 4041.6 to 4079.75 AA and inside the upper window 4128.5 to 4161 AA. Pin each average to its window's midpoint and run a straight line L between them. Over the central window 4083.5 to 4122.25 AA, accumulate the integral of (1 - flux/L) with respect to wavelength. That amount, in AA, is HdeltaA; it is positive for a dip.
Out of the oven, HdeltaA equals 3.64 AA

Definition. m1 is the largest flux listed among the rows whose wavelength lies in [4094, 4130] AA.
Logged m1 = 10.9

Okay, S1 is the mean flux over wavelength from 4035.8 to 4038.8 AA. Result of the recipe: 10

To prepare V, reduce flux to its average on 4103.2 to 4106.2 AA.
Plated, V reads 8.19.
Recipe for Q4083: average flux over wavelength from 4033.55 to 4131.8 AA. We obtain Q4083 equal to 9.85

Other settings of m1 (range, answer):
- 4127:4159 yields 11.2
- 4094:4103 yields 9.62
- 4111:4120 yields 9.92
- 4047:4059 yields 10.6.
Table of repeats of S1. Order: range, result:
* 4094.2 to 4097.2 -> 9.47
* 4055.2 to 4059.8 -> 10.4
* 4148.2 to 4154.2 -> 9.86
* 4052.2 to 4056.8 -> 10.5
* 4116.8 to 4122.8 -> 9.74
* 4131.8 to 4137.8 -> 10.7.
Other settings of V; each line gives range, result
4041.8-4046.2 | 9.7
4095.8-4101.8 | 8.36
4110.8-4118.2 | 9.74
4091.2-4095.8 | 9.91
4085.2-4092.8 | 9.86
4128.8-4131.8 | 11.1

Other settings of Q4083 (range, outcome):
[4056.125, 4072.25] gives 10.5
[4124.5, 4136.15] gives 10.8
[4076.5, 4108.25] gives 9.22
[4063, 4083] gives 10.1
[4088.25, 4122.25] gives 9.28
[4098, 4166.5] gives 9.91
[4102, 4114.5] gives 9.07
